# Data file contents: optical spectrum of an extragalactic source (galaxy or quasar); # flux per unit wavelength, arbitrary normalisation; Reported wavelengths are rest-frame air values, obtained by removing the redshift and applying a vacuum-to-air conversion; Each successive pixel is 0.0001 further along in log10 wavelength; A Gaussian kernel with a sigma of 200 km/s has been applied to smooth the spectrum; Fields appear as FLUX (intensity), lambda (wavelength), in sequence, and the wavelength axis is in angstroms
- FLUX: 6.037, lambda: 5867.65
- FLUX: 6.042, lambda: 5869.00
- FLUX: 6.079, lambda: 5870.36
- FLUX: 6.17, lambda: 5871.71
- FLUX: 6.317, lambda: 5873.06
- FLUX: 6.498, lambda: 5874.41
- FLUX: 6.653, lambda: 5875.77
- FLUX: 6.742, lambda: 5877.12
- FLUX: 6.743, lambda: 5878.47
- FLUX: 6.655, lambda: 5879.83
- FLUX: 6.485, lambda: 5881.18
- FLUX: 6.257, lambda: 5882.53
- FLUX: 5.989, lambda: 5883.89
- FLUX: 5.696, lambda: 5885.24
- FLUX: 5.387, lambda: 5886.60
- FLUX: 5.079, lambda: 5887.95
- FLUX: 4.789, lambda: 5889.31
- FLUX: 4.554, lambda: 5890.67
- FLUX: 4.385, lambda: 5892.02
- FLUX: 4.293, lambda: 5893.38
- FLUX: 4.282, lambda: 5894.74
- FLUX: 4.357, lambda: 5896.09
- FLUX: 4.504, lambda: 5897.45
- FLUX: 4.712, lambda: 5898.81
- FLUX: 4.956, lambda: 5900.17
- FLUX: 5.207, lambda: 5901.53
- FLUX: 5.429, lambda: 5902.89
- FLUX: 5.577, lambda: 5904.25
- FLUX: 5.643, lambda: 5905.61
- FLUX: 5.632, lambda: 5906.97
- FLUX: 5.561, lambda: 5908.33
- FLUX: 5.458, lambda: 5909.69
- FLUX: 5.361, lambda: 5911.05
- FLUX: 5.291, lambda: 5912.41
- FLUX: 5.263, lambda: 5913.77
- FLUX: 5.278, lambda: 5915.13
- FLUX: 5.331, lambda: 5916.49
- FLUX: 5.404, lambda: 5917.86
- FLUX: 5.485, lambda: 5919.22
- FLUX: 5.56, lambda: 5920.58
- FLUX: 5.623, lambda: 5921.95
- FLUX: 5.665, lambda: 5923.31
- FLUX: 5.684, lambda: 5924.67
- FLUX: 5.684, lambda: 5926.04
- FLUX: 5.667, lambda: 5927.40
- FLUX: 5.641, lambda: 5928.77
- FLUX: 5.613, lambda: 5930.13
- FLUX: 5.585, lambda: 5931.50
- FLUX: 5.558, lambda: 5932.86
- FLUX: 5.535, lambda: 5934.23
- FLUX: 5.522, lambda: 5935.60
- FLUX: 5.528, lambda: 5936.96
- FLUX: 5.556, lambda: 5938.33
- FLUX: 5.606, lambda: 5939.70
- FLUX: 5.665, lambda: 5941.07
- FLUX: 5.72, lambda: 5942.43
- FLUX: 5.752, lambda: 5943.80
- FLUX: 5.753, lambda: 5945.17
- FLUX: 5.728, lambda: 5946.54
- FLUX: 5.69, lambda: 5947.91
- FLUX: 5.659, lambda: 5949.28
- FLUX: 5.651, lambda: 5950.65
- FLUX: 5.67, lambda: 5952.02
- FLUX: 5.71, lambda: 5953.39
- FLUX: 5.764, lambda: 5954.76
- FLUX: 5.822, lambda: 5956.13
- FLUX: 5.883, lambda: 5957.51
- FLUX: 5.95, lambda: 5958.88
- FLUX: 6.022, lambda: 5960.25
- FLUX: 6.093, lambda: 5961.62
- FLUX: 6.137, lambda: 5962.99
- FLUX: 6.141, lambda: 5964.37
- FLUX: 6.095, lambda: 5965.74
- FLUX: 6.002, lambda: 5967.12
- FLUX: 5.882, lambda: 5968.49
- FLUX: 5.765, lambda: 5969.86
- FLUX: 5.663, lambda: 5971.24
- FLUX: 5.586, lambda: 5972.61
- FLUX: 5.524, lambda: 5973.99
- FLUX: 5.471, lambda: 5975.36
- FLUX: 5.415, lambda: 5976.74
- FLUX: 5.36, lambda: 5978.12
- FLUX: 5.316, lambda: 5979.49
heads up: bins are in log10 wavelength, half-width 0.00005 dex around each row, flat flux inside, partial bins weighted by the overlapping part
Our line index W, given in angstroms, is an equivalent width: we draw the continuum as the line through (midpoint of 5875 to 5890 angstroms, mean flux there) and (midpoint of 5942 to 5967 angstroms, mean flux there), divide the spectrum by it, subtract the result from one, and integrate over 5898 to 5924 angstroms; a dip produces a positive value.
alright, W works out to 2.5 angstroms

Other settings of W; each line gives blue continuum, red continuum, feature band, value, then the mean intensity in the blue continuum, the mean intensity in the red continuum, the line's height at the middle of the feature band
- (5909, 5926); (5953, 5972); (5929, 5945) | 0.15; 5.46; 5.93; 5.66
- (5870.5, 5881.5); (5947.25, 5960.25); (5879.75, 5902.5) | 4.50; 6.51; 5.77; 6.37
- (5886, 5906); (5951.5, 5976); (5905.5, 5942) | -1.87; 4.86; 5.85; 5.27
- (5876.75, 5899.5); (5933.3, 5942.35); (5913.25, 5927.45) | -0.05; 5.33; 5.58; 5.49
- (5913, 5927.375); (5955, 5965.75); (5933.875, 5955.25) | 0.55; 5.51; 6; 5.81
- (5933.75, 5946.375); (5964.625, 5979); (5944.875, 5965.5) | -0.70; 5.63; 5.69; 5.66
